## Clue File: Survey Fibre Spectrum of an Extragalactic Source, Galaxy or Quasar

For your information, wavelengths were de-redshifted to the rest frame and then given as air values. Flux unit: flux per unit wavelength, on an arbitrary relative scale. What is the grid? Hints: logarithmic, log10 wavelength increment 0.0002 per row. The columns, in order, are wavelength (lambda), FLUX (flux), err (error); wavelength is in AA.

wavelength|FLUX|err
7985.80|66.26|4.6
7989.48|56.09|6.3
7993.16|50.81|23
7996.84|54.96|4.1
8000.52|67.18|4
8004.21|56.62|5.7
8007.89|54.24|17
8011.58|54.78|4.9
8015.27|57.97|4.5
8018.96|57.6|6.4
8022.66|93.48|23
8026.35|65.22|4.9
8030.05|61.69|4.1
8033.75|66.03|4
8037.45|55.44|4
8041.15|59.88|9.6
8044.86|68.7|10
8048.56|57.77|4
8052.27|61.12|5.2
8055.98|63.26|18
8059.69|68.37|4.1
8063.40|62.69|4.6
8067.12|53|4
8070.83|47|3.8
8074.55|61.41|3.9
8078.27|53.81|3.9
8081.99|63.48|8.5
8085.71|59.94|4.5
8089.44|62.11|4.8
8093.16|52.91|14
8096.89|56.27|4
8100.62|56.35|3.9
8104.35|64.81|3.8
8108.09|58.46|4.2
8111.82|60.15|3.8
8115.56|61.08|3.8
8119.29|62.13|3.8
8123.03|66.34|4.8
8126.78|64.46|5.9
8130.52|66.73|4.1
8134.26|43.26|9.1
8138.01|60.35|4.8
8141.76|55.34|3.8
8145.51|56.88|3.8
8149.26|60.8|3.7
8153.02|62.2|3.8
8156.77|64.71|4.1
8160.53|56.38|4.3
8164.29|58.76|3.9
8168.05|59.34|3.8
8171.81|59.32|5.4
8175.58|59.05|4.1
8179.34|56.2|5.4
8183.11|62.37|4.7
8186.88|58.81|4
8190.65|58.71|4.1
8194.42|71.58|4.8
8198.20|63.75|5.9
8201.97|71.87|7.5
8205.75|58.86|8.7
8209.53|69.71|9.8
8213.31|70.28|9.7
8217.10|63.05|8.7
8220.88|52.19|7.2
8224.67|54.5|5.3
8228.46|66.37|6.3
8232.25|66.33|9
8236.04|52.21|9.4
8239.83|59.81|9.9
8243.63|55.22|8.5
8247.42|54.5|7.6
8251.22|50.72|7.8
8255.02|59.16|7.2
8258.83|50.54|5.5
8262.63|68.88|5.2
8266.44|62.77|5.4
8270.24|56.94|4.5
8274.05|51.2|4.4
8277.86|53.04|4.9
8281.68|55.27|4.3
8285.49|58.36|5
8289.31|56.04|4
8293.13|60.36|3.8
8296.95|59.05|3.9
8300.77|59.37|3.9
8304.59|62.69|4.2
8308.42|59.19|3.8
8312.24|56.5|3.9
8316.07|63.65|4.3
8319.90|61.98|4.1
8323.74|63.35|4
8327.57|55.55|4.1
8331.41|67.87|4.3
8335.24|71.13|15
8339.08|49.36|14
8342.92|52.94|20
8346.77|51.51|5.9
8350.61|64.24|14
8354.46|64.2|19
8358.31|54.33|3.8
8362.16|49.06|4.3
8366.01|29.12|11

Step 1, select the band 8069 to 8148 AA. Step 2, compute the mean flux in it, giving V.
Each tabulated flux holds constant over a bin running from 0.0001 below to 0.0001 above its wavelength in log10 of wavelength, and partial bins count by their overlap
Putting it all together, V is 58.7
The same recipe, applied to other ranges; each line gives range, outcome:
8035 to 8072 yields 60.1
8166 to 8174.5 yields 59.3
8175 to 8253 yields 60.8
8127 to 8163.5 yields 58.8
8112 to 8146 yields 59.8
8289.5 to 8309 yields 59.8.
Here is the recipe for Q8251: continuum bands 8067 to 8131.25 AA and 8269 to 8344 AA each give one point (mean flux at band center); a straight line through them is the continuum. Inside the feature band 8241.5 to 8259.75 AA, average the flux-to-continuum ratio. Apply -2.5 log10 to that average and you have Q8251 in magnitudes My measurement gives 0.09 mag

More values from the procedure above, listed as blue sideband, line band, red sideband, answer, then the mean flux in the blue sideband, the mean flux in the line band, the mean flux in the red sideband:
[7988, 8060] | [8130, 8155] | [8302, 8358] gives 0.063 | 61.5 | 57.5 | 60.1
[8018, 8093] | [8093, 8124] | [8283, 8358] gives 0.026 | 61.9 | 60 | 59.7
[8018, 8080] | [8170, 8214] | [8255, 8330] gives -0.054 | 62.2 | 63.2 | 58.7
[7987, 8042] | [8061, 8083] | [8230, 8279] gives 0.057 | 60.9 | 56.9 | 57.2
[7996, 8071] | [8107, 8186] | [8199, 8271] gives 0.021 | 61.7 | 59.7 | 60.3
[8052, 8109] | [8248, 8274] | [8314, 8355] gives 0.046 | 59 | 57.5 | 60.4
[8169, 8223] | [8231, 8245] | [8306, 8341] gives 0.069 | 62.5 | 58.1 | 61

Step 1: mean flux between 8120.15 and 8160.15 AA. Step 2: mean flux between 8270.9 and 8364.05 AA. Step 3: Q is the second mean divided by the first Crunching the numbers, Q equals 0.97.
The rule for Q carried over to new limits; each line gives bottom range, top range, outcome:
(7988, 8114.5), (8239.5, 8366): 0.96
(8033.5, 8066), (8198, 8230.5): 1.02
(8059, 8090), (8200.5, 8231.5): 1.08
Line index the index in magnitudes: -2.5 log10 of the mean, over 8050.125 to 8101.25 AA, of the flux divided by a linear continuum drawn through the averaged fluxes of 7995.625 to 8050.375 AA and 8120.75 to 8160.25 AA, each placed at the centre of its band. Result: 0.045 mag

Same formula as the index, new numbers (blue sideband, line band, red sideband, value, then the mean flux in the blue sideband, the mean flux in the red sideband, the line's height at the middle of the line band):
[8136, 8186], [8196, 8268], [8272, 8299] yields -0.06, 59.3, 56.2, 57.5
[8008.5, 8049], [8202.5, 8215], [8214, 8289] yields -0.14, 63.4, 57.6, 58.7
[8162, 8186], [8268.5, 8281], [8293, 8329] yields 0.12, 59.1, 60.2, 59.9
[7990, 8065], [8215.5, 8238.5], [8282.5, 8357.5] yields 0.02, 61.8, 59.7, 60.4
